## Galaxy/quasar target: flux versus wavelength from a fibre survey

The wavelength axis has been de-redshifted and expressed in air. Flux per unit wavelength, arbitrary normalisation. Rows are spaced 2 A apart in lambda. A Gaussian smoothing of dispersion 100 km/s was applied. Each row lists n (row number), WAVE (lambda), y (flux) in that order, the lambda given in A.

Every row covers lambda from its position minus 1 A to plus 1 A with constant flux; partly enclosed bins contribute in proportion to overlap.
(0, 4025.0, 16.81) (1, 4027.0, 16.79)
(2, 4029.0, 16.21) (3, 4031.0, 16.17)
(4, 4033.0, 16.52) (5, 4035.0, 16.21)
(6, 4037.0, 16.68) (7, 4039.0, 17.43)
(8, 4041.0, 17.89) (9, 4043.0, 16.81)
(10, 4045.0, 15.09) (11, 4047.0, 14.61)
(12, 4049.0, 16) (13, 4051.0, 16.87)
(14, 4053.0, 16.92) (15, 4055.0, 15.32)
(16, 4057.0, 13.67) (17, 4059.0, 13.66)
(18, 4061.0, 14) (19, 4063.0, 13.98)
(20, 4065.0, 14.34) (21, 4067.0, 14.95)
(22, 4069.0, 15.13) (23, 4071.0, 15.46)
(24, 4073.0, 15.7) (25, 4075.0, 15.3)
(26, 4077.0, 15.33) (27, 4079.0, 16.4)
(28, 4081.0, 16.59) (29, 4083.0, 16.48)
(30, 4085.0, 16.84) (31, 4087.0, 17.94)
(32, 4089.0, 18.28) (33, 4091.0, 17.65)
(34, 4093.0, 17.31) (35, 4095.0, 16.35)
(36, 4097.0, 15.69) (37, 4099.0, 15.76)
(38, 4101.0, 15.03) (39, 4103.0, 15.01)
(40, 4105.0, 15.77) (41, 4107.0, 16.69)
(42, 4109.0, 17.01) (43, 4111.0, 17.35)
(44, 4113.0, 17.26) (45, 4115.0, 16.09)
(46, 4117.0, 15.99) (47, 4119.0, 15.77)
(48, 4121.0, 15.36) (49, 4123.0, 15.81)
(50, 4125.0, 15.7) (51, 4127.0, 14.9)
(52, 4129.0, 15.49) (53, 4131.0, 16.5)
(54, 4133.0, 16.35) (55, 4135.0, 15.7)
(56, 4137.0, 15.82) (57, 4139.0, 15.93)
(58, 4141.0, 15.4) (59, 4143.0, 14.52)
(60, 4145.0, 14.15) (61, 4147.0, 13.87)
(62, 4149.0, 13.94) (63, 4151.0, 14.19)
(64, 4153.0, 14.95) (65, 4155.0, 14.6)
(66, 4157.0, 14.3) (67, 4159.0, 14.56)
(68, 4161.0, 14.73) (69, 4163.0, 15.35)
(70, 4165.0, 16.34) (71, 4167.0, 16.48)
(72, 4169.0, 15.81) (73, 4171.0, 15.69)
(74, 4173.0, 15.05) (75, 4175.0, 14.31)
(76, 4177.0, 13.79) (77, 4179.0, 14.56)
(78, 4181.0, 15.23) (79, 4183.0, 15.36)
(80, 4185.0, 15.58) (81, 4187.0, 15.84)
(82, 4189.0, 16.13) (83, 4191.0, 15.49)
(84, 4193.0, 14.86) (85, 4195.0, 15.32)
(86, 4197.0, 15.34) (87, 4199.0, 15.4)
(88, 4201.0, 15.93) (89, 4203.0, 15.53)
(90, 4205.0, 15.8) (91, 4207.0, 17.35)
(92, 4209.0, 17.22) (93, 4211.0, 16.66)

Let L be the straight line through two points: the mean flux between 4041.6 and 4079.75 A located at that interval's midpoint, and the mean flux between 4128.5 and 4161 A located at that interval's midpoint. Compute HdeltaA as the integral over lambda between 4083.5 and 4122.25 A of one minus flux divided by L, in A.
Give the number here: -3.4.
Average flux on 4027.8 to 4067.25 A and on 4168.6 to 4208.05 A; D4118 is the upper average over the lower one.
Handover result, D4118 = 1.0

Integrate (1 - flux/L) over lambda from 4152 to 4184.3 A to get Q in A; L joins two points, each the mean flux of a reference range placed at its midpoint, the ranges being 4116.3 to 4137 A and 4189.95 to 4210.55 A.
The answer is 1.5 A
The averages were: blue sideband 15.8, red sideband 15.8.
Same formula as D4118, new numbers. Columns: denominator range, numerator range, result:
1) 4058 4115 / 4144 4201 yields 0.94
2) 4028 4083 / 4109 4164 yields 0.98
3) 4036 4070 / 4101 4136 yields 1.03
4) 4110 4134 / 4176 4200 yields 0.95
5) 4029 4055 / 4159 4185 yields 0.93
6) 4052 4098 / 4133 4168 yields 0.95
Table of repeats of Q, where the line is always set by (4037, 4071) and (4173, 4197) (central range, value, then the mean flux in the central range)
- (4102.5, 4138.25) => -1.8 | 16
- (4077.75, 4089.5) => -1.2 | 17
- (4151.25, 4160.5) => 0.4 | 14.6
